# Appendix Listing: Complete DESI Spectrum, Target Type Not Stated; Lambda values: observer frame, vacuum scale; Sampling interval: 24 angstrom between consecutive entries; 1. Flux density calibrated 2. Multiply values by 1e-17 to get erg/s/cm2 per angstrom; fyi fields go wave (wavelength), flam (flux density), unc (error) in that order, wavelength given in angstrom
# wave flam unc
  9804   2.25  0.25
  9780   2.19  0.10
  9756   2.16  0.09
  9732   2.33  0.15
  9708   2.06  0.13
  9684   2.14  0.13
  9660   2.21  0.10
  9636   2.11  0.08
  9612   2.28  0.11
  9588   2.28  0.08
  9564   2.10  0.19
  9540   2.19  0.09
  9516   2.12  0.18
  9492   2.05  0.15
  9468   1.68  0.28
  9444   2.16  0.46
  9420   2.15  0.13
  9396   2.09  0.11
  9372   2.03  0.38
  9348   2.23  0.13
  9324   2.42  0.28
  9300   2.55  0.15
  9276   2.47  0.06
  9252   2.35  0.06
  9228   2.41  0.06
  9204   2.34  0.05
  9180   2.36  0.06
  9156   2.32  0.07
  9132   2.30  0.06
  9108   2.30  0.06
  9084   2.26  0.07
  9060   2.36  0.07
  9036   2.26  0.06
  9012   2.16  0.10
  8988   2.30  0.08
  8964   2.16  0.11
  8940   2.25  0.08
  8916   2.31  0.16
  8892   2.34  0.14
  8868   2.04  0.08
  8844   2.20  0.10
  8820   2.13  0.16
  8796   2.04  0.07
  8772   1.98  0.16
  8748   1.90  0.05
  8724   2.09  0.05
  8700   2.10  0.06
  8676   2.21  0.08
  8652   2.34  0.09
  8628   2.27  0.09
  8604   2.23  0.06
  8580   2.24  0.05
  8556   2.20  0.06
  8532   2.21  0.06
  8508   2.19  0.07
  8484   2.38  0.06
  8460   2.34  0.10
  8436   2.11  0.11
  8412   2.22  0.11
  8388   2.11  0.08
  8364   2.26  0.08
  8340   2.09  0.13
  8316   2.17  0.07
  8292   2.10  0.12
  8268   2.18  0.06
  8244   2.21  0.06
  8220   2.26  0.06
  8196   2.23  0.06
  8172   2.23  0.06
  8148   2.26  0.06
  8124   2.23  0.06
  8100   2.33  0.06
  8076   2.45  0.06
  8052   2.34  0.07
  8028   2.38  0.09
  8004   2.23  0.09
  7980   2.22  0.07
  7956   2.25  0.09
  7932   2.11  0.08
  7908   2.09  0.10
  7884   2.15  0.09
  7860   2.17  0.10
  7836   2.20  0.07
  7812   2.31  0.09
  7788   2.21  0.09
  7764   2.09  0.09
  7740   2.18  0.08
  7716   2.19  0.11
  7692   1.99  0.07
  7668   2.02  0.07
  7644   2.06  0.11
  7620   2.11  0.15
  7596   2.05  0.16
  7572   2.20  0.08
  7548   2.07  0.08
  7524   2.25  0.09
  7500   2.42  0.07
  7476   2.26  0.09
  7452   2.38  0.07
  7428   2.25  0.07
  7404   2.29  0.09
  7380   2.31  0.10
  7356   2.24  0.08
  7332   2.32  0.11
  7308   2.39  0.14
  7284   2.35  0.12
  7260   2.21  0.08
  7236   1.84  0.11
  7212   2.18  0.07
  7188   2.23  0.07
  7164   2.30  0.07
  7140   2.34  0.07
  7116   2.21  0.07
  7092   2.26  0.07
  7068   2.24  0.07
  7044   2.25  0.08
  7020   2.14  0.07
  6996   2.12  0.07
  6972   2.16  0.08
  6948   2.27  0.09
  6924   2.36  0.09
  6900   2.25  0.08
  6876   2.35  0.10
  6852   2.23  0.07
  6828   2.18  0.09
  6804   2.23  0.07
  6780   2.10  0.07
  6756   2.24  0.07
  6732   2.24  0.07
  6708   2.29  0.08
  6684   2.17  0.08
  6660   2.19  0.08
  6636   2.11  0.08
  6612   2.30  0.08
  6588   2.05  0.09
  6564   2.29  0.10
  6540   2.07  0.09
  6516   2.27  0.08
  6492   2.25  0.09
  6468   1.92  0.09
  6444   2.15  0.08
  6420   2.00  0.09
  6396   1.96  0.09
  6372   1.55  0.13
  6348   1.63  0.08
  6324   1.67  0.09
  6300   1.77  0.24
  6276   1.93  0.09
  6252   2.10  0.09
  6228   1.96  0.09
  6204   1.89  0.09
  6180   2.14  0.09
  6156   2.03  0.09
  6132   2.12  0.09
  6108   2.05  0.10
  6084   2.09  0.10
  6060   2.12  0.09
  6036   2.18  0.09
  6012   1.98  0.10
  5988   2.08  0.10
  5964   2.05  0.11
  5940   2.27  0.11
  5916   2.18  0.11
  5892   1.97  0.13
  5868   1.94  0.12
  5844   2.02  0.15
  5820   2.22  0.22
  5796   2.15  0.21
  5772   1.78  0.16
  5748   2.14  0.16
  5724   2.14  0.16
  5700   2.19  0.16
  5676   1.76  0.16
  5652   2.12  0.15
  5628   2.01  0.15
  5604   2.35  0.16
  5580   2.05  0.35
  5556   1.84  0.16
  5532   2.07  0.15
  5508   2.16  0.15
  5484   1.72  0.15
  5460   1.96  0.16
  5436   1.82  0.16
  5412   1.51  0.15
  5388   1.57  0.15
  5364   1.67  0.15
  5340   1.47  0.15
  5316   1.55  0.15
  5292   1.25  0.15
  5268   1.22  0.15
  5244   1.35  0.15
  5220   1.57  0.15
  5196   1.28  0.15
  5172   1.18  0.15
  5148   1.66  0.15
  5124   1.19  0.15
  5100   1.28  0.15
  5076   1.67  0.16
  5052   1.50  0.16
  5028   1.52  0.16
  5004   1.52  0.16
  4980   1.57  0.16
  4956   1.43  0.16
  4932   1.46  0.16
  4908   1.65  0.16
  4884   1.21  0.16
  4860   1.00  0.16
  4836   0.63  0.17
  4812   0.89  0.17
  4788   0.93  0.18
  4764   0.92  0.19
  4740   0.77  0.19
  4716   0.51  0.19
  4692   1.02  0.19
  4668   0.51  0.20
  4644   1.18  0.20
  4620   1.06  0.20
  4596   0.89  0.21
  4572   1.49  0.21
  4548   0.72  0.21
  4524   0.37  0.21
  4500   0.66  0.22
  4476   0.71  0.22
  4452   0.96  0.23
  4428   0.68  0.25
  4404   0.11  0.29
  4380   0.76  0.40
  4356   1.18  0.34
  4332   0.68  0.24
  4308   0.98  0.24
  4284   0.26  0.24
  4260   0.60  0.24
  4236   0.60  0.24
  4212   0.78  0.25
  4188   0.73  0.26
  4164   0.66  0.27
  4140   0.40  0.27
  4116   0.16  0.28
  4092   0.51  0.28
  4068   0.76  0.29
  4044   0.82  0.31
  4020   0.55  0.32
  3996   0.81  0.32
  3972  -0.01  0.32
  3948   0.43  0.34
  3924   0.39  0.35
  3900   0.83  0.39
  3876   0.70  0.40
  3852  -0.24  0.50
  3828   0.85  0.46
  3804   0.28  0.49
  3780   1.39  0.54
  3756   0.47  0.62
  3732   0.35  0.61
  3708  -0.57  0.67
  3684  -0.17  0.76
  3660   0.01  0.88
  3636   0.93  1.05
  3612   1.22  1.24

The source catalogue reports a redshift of 0.23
